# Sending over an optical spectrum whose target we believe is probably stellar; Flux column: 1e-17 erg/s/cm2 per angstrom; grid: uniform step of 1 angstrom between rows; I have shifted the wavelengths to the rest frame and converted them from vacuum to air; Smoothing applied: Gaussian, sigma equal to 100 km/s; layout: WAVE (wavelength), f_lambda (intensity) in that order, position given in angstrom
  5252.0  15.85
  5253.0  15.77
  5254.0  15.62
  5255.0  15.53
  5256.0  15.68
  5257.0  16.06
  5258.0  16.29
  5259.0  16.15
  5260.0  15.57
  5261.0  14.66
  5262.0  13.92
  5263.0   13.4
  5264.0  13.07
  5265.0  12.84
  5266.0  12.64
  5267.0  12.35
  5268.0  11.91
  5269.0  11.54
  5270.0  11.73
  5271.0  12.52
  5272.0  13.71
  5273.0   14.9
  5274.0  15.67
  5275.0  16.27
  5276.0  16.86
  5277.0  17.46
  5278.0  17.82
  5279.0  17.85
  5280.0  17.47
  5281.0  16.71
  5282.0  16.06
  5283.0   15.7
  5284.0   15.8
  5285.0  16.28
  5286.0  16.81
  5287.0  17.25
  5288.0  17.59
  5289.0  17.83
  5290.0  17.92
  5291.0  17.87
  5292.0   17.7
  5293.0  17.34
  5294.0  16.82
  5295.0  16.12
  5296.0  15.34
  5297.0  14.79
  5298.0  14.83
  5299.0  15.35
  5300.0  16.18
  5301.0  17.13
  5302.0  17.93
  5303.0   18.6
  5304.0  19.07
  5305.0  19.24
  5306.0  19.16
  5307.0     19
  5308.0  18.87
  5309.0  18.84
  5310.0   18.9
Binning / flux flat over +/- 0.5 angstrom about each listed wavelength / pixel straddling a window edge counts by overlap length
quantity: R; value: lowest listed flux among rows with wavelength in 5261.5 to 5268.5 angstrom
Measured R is 11.91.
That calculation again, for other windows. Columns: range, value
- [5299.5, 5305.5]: 16.18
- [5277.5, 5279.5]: 17.82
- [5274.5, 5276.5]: 16.27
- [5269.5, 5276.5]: 11.73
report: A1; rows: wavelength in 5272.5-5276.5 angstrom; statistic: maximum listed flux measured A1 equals 16.86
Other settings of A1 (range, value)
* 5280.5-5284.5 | 16.71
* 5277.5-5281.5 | 17.85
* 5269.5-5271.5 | 12.52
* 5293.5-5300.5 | 16.82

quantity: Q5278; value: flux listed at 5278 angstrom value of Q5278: 17.82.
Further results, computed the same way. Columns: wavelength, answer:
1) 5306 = 19.16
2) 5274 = 15.67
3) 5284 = 15.8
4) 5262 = 13.92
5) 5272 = 13.71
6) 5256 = 15.68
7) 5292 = 17.7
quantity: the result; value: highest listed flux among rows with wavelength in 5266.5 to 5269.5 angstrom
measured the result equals 12.35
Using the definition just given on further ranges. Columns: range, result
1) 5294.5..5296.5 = 16.12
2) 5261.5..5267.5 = 13.92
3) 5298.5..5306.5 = 19.24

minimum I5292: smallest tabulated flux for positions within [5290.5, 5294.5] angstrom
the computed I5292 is 16.82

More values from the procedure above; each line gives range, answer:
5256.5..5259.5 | 16.06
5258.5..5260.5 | 15.57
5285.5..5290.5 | 16.81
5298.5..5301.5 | 15.35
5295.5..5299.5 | 14.79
